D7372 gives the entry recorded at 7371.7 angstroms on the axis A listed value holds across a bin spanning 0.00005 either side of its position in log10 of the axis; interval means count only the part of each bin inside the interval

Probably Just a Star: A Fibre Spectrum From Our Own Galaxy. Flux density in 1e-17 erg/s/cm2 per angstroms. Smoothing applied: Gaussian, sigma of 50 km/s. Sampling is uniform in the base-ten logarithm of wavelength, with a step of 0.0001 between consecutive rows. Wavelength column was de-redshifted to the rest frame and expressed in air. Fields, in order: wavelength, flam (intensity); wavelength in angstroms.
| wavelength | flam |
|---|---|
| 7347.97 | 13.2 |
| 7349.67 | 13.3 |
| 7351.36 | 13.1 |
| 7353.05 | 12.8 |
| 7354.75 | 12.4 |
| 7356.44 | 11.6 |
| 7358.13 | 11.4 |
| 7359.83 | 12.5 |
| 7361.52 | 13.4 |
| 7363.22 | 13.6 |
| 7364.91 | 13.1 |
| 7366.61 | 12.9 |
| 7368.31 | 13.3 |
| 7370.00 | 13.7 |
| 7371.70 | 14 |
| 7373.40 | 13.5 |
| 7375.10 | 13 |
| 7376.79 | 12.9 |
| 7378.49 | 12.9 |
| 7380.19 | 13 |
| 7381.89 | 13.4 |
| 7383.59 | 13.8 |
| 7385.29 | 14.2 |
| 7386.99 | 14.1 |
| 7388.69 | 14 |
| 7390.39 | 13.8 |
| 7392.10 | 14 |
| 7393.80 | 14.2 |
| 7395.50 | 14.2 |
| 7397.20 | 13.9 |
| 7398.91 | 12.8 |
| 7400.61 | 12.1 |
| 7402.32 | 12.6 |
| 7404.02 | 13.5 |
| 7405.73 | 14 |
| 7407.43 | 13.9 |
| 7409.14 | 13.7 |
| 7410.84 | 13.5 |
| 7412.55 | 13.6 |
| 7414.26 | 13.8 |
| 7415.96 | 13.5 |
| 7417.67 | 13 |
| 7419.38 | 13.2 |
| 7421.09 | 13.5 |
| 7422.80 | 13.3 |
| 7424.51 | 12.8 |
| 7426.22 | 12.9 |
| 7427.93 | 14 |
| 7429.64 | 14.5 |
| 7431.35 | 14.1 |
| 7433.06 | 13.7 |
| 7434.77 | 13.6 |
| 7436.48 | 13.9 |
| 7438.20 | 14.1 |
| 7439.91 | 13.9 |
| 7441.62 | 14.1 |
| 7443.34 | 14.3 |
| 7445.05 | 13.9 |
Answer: 14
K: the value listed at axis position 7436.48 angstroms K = 13.9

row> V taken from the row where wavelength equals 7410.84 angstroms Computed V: 13.5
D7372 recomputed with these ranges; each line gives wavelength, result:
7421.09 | 13.5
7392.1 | 14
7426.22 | 12.9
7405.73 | 14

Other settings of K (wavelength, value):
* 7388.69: 14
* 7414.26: 13.8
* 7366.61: 12.9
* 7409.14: 13.7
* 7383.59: 13.8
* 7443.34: 14.3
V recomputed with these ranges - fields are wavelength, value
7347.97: 13.2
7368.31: 13.3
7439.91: 13.9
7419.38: 13.2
